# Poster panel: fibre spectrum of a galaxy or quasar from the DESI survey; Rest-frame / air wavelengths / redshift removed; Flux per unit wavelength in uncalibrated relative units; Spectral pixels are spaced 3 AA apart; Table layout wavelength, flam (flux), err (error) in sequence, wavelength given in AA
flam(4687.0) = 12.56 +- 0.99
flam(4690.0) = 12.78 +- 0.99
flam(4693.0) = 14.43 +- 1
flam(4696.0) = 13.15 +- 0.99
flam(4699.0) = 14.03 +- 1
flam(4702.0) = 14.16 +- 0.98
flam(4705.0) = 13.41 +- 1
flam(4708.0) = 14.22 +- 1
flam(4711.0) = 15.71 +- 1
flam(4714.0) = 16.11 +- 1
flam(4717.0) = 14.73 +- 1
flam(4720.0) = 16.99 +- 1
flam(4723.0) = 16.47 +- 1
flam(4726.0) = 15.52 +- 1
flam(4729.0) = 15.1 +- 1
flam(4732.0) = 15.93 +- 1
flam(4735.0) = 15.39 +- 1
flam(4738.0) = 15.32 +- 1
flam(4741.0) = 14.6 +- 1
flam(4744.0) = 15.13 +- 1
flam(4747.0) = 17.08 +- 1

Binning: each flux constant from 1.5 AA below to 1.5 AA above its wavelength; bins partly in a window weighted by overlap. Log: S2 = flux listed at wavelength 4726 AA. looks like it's 15.52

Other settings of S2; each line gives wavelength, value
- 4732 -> 15.93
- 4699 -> 14.03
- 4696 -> 13.15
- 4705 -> 13.41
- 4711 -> 15.71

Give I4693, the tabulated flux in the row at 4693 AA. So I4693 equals 14.43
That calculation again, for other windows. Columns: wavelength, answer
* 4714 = 16.11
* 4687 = 12.56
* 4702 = 14.16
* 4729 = 15.1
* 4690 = 12.78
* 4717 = 14.73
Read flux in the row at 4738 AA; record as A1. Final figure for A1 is 15.32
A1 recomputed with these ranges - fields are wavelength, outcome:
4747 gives 17.08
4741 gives 14.6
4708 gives 14.22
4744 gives 15.13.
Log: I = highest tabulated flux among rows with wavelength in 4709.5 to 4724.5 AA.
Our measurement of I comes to 16.99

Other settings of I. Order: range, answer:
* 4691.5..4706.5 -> 14.43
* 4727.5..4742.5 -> 15.93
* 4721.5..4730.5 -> 16.47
